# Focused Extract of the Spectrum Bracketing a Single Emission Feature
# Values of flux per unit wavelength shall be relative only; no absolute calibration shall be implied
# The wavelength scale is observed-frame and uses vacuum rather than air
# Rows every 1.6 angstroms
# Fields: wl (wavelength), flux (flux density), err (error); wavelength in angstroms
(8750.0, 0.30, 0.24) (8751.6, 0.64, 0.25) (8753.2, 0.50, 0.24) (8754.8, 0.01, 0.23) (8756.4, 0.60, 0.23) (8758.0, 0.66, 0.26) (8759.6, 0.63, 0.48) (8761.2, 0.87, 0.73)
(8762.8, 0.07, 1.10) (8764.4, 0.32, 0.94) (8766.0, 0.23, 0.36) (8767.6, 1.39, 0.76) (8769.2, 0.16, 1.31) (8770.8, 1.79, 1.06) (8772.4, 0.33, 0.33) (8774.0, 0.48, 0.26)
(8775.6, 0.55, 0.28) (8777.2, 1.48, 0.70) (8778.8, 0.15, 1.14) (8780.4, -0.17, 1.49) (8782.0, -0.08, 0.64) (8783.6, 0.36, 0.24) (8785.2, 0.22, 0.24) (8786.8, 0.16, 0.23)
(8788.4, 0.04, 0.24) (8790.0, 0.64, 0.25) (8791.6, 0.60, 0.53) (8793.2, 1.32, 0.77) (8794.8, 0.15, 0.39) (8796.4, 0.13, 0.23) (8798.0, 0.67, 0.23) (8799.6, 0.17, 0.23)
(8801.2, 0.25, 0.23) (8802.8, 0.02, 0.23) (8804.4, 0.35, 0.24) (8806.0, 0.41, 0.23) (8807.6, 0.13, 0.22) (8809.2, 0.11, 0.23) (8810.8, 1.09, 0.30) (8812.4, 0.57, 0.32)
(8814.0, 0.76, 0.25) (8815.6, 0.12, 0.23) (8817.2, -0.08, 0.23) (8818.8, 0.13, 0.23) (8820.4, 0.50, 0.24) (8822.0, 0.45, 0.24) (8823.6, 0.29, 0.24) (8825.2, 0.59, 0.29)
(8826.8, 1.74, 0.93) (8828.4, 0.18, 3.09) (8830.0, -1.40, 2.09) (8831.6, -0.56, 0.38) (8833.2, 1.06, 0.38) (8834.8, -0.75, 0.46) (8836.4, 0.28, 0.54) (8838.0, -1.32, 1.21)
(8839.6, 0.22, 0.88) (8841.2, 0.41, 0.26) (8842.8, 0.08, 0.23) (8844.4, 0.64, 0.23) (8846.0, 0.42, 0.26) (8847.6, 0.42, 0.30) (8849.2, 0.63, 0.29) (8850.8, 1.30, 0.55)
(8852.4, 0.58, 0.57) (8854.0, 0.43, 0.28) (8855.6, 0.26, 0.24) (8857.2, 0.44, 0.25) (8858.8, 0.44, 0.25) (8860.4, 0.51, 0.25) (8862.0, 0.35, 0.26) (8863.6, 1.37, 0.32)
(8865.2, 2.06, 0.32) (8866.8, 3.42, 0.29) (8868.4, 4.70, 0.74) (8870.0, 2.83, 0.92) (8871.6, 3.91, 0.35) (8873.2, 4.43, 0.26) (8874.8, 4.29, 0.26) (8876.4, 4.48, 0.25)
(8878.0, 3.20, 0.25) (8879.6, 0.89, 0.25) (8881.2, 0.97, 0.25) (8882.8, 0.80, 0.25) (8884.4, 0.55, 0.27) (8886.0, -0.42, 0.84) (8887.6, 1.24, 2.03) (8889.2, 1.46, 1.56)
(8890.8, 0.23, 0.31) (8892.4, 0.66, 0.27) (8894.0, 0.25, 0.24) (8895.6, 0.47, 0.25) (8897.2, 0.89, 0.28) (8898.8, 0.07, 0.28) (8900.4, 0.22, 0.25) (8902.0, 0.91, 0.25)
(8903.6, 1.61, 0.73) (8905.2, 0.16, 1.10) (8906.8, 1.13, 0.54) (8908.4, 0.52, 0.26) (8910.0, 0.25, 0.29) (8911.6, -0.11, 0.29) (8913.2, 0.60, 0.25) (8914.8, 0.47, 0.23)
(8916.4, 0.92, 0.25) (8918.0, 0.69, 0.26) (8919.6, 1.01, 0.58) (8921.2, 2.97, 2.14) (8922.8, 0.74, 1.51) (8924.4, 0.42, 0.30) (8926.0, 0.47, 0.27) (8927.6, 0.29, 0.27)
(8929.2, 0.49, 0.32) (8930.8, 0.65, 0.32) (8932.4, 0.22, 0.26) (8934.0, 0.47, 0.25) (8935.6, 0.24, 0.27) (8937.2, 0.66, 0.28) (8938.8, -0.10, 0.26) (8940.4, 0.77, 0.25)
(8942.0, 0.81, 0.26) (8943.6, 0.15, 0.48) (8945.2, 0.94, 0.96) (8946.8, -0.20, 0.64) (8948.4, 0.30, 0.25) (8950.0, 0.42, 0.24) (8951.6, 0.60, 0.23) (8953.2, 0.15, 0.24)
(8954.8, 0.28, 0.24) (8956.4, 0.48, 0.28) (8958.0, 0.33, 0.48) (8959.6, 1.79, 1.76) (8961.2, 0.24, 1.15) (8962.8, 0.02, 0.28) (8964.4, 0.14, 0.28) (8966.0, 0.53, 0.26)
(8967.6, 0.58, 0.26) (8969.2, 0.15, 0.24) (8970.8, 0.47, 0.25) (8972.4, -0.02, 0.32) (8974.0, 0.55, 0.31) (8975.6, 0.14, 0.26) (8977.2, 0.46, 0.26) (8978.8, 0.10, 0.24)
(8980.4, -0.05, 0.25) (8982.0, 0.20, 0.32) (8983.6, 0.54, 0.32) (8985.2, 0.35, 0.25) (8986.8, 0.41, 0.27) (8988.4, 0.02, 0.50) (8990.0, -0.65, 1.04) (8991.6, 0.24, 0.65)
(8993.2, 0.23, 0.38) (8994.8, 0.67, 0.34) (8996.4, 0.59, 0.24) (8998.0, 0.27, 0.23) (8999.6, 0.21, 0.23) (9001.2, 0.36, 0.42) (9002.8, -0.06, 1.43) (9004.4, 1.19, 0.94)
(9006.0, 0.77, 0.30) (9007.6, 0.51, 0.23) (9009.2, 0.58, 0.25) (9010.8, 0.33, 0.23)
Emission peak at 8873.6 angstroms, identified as [O II] 3727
